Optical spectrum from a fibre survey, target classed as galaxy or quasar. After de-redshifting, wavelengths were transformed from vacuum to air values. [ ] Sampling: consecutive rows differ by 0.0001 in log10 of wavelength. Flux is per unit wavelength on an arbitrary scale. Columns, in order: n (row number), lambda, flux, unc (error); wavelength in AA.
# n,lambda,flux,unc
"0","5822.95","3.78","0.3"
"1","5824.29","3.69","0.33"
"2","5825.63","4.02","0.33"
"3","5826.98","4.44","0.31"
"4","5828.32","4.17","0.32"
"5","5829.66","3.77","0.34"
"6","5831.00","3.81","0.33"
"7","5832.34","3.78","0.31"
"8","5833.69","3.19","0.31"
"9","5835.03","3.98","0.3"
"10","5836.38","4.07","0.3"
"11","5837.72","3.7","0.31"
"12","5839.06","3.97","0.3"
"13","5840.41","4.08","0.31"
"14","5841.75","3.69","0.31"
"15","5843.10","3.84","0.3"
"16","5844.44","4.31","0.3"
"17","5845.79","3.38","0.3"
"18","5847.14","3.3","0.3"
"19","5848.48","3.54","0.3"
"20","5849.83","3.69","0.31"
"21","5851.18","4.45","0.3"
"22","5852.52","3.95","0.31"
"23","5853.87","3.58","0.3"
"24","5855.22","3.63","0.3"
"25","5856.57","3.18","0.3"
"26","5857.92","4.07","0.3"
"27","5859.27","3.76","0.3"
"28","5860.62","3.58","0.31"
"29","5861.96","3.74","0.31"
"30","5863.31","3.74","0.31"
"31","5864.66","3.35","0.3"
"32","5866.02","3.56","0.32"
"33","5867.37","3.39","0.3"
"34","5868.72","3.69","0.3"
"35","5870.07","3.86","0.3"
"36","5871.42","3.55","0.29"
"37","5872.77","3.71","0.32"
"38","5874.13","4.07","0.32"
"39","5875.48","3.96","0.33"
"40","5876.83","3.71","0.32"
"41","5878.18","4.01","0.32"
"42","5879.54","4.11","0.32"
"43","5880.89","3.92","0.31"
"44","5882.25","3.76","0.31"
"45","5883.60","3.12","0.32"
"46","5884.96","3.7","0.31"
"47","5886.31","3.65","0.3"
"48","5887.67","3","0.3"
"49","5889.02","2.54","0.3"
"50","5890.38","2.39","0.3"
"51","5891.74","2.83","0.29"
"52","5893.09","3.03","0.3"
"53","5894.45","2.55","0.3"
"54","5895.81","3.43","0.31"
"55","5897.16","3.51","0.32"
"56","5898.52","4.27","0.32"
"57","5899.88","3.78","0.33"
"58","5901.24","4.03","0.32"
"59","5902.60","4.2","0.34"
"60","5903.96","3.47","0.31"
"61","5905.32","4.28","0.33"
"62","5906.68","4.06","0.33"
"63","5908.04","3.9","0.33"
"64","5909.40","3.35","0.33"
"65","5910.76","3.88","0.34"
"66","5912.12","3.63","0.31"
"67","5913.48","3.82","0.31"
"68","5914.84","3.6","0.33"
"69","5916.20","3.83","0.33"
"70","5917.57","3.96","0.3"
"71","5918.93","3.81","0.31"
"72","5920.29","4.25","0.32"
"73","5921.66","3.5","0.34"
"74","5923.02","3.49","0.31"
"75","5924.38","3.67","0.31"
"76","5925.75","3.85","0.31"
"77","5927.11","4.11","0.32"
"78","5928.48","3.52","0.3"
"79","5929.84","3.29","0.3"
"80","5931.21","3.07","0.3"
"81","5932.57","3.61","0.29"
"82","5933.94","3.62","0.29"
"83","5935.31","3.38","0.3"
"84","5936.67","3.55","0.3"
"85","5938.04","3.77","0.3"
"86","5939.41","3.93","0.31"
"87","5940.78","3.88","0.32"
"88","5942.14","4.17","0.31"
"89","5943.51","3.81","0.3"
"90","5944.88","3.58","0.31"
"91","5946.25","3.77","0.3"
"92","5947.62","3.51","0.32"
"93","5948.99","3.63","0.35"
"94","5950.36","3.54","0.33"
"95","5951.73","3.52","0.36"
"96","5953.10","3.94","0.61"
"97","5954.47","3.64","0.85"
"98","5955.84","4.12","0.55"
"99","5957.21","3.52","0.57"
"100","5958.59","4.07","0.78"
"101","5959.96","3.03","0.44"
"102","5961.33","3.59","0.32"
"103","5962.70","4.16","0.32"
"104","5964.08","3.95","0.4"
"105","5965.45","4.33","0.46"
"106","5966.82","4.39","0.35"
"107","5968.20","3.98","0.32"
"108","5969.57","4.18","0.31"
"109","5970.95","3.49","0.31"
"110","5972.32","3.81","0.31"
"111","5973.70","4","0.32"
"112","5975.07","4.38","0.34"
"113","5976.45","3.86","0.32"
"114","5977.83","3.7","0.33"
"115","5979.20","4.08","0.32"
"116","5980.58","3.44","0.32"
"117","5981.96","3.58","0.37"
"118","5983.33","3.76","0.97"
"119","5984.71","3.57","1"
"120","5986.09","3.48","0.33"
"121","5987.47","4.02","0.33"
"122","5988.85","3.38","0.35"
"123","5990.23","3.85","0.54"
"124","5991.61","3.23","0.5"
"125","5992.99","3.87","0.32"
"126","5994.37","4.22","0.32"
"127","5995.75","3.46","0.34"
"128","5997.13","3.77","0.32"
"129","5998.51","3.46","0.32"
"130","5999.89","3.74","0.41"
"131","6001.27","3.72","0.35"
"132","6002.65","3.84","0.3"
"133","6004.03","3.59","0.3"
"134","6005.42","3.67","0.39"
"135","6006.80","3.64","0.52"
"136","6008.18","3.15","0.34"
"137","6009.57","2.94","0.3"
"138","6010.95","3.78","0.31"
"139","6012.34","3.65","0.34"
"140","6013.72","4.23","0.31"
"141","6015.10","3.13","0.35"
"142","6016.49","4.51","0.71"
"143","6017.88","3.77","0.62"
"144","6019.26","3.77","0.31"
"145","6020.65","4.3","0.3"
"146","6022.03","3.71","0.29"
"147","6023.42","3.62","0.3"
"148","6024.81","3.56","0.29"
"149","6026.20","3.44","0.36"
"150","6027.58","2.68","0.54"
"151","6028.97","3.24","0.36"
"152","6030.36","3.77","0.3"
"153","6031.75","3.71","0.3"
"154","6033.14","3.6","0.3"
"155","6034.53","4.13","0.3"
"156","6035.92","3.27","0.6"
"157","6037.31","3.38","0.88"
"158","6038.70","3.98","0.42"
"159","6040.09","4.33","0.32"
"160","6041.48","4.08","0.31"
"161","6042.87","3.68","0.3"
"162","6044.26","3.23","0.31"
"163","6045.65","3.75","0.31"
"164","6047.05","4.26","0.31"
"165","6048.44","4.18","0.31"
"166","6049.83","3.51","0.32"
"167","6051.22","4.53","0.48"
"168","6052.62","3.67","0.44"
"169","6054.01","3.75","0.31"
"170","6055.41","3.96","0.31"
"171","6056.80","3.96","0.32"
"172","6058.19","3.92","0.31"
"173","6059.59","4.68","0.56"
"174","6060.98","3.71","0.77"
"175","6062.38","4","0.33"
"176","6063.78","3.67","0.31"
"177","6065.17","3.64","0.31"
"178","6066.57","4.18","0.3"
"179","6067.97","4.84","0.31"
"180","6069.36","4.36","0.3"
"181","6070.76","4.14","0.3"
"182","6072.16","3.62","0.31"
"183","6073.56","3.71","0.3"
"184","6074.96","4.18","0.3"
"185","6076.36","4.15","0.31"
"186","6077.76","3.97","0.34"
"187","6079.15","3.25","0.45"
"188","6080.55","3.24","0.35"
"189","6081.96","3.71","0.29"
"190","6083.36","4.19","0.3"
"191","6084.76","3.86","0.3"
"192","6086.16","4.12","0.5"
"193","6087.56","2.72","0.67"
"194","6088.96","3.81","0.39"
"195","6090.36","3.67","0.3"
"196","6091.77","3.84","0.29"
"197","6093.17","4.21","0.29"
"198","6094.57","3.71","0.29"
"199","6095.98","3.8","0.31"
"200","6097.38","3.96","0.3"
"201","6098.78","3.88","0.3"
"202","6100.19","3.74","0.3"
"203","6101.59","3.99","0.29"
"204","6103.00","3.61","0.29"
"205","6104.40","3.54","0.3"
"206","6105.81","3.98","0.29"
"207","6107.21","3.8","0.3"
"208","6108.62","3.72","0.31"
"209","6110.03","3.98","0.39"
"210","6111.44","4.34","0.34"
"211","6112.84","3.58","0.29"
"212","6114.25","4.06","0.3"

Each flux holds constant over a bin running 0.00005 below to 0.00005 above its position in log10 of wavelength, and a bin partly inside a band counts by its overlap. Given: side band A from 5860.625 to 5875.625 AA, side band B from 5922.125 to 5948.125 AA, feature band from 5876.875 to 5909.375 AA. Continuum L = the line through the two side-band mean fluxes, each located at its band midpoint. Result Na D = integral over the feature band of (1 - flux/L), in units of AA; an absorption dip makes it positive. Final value 1.1 AA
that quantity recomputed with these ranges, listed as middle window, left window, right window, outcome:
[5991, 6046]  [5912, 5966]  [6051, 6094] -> 2.4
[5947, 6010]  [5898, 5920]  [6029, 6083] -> 2.2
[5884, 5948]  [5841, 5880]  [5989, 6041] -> 1.7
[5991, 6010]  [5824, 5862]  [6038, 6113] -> 1.3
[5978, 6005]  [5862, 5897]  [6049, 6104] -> 0.1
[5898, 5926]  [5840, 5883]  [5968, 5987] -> -0.5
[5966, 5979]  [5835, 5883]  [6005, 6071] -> -0.7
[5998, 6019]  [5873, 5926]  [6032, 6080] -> 0.9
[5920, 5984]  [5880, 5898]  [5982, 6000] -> -4.9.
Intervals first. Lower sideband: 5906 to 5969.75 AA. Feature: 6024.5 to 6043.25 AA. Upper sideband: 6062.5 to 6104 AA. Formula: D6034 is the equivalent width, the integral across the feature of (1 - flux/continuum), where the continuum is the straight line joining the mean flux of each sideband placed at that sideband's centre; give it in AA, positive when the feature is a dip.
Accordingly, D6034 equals 0.9 AA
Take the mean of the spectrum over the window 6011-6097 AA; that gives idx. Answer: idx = 3.82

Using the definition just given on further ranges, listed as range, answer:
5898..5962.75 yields 3.74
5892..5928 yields 3.73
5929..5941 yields 3.55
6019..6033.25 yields 3.57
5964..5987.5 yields 3.88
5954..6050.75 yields 3.74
